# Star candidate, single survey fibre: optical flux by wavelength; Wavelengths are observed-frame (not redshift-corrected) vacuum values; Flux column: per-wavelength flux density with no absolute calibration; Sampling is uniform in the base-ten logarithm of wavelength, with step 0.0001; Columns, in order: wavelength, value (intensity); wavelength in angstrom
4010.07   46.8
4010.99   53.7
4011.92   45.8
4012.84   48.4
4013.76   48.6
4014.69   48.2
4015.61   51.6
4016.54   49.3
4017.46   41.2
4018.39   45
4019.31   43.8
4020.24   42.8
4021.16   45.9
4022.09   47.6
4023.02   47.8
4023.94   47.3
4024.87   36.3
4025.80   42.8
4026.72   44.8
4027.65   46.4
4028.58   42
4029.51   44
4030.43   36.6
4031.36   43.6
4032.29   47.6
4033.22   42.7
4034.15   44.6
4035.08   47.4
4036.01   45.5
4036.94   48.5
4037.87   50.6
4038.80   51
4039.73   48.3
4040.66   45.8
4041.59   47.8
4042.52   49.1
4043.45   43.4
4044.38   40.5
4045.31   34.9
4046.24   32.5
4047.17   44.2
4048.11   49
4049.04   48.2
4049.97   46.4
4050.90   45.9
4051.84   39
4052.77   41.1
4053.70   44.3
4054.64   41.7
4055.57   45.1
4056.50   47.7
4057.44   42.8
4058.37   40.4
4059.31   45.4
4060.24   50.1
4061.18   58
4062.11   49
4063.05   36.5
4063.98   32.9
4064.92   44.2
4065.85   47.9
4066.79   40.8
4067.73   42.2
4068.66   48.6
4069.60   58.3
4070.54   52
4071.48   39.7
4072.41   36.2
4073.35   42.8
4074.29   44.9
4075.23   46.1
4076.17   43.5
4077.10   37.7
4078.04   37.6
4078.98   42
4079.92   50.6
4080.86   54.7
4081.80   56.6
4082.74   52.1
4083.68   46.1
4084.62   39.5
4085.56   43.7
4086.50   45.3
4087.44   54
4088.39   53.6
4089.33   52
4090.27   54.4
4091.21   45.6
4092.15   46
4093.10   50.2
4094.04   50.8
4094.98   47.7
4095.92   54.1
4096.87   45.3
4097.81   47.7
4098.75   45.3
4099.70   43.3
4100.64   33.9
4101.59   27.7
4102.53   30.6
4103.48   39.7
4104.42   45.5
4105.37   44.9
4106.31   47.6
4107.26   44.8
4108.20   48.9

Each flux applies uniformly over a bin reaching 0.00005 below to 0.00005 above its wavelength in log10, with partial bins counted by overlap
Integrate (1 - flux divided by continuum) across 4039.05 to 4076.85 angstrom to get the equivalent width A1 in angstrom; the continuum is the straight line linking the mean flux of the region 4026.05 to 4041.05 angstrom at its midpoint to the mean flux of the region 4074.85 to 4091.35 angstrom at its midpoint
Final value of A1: 1.7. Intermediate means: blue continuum 45.5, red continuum 47.6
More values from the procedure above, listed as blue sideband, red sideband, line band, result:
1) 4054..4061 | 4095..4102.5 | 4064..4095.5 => -2.3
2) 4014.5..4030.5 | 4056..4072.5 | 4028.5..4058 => 0.4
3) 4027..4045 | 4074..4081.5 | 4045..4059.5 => 0.7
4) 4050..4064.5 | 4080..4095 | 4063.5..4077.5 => 0.8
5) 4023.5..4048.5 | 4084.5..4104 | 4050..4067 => 0.2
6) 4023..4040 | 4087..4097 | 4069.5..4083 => 0.9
